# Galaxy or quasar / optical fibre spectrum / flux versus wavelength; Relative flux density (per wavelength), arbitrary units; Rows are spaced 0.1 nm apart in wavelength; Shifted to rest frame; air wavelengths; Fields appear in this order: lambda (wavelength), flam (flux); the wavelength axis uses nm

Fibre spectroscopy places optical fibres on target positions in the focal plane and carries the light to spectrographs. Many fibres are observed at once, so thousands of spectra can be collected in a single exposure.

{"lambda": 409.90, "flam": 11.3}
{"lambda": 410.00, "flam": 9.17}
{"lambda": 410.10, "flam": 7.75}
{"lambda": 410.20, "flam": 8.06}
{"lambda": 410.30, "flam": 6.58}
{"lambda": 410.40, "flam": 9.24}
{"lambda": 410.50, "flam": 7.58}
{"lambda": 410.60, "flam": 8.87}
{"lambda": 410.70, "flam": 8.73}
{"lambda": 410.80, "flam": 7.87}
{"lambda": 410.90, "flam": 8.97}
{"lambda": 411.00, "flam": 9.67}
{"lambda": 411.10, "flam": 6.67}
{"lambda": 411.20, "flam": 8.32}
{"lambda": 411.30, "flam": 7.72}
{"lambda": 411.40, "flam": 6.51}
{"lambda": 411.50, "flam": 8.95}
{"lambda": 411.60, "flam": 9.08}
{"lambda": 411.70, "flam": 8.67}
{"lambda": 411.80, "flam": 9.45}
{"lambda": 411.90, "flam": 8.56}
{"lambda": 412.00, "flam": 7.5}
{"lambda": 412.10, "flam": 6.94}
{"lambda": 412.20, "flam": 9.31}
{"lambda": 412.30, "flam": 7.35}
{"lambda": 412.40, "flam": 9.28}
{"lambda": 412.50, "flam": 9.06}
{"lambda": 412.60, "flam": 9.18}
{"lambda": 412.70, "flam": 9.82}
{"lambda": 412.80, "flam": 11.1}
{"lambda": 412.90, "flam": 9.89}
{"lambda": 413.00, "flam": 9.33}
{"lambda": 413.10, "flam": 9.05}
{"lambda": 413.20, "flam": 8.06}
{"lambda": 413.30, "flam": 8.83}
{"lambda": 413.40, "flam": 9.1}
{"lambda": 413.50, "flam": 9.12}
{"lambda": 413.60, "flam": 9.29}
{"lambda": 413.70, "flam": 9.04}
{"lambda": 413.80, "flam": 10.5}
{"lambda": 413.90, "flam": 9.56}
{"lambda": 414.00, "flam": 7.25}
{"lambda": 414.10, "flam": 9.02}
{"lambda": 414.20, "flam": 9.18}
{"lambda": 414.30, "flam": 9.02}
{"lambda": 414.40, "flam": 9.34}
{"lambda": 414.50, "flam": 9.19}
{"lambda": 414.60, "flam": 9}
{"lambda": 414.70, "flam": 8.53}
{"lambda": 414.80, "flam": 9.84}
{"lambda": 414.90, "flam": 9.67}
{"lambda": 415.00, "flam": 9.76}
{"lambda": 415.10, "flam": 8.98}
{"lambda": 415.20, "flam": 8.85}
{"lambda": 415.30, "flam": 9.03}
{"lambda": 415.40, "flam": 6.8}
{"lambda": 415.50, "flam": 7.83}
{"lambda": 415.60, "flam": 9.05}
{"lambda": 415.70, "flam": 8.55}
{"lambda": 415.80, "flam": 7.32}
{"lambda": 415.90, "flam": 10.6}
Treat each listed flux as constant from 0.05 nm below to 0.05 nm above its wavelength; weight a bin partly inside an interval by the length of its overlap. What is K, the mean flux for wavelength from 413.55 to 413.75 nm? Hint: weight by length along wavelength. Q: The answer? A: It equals 9.16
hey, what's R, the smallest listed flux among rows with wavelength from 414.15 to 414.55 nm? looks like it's 9.02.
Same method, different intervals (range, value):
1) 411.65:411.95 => 8.56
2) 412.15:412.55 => 7.35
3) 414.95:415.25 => 8.85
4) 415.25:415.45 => 6.8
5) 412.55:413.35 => 8.06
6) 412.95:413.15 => 9.05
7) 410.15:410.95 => 6.58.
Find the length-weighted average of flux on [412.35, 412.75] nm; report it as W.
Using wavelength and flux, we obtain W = 9.33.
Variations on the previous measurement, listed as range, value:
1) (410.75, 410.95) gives 8.42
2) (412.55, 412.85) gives 10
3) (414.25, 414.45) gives 9.18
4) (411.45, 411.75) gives 8.9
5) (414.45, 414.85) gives 9.14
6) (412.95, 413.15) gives 9.19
